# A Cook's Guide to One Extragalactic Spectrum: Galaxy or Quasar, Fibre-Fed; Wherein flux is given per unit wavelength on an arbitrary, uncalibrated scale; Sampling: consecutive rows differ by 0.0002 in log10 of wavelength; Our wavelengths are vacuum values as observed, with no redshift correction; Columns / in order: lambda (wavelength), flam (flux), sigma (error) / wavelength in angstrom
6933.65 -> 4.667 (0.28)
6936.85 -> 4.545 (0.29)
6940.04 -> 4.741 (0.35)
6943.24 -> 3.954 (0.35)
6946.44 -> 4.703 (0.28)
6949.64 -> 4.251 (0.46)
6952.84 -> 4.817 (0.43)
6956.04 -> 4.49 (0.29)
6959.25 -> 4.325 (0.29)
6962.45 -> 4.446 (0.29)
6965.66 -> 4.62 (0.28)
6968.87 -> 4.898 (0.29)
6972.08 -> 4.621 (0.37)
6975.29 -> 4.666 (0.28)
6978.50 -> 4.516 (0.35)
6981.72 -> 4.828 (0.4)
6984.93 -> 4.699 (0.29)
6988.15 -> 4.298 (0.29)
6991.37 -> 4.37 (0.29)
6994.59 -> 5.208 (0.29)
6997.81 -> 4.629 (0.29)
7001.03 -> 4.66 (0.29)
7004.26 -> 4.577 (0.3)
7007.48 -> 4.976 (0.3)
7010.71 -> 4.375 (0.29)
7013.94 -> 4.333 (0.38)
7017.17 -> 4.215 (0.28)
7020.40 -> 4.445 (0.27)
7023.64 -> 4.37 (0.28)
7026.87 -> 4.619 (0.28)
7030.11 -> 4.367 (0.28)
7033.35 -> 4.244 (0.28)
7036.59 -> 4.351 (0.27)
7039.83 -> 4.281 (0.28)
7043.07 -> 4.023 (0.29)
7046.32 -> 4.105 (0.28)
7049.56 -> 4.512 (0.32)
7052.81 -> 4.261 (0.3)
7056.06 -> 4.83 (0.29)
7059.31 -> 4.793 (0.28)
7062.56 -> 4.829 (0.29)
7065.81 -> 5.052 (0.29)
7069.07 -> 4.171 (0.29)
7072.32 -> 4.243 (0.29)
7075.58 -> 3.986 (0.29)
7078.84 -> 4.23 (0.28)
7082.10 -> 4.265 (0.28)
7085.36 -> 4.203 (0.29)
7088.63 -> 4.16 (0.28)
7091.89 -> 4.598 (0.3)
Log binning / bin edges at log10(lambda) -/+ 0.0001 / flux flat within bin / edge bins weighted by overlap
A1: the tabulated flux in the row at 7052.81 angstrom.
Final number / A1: 4.261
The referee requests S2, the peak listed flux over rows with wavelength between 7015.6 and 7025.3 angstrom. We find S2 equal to 4.445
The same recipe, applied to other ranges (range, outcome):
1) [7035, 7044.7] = 4.351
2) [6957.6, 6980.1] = 4.898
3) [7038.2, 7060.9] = 4.83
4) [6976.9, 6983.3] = 4.828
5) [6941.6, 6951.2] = 4.703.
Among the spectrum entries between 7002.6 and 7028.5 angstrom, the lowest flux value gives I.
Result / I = 4.215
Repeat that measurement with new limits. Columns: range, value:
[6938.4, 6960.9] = 3.954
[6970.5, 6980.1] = 4.516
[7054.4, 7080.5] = 3.986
